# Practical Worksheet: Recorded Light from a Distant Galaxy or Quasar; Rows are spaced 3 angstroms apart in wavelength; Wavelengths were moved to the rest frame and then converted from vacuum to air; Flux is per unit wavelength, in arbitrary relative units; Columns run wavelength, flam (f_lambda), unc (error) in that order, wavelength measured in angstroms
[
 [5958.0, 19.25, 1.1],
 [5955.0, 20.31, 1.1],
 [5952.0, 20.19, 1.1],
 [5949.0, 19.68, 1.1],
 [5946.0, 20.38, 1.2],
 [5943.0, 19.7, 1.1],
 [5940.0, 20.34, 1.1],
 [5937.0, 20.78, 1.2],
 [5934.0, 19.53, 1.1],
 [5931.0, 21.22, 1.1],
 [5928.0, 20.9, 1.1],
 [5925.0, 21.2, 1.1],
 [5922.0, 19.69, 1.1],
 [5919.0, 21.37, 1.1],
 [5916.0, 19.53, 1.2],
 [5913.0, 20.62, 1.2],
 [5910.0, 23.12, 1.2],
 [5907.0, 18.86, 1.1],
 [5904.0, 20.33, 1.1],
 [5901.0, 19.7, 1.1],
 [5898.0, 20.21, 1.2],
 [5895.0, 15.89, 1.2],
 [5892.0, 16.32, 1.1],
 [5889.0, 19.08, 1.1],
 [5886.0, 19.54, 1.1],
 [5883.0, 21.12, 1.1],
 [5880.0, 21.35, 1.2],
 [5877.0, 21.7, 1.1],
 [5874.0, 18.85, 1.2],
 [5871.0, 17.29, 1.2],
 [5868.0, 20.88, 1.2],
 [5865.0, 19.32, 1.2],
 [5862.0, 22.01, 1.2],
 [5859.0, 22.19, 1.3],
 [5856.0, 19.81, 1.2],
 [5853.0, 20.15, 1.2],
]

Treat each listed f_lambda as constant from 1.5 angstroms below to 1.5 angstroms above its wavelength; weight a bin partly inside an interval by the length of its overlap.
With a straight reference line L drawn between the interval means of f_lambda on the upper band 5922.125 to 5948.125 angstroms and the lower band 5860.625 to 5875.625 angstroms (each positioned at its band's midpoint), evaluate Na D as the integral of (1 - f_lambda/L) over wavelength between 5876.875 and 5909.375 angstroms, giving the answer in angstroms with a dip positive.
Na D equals 0.79 angstroms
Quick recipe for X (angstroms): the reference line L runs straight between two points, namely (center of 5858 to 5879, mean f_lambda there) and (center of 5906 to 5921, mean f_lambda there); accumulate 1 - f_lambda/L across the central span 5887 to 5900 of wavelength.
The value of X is 1.6 angstroms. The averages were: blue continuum 20.3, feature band 18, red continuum 20.7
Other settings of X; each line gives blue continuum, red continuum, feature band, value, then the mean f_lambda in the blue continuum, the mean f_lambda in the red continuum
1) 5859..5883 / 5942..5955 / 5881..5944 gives 0.7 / 20.4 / 20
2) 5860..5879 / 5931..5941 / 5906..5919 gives -0.3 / 20.1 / 20.4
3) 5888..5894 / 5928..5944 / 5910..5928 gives -1.4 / 17.4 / 20.4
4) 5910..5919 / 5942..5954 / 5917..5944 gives -0.1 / 20.8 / 20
